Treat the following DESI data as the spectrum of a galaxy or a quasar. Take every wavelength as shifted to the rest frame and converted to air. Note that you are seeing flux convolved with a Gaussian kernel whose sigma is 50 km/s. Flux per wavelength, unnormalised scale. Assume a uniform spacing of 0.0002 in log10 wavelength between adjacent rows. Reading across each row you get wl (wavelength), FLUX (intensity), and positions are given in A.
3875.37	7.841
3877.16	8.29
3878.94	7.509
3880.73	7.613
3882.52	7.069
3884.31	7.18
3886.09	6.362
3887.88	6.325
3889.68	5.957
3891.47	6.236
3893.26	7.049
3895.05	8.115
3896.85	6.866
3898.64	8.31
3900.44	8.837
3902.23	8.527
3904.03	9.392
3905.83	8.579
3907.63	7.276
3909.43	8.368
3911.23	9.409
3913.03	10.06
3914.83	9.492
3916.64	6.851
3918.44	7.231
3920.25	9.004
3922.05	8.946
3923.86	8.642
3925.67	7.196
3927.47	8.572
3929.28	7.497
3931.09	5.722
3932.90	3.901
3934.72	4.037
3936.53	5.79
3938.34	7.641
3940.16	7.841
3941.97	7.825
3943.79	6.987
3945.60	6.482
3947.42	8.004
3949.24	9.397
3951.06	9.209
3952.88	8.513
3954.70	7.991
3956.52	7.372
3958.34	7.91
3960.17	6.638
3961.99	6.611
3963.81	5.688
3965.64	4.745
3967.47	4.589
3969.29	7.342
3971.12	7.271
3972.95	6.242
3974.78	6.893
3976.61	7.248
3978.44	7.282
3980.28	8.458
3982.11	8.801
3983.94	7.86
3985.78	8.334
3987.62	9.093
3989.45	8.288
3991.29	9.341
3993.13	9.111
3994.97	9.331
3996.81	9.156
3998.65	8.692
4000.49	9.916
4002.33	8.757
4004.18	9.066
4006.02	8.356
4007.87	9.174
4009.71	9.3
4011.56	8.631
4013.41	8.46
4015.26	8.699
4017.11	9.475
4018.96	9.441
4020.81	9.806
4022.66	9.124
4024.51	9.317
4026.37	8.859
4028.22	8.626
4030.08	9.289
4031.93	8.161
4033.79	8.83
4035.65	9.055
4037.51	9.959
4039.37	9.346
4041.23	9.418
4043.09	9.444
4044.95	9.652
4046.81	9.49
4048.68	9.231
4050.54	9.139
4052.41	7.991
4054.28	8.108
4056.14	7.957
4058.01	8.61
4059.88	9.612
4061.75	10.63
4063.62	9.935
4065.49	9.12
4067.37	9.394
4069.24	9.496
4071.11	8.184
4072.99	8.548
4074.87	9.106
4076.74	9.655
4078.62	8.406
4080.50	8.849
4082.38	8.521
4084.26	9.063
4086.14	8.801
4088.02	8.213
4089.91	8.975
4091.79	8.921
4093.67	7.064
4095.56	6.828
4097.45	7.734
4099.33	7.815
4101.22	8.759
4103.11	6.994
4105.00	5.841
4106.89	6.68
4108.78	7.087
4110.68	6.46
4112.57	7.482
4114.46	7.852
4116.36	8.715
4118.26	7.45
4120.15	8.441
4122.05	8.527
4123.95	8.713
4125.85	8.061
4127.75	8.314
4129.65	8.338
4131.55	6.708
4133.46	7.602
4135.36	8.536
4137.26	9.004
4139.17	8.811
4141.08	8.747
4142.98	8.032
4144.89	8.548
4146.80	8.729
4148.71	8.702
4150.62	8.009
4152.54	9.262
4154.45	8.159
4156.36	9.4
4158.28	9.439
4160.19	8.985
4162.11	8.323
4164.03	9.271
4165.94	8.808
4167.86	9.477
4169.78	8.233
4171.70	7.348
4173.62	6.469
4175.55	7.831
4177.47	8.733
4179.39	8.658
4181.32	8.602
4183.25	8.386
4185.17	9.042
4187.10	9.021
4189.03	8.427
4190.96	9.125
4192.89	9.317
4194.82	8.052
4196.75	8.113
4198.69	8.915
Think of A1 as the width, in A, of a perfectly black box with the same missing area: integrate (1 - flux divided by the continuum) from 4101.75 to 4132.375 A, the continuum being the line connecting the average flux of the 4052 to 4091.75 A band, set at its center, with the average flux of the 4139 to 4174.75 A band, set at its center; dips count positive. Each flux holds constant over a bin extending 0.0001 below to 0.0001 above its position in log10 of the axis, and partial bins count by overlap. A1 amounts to 3.9 A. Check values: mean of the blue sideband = 8.93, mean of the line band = 7.62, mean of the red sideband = 8.56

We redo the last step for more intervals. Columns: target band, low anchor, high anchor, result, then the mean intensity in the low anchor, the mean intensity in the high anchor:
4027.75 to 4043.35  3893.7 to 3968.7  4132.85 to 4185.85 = -2.2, 7.56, 8.55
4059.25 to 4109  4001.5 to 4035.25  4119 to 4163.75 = 1.5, 8.97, 8.5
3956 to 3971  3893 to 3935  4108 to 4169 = 3.0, 7.89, 8.38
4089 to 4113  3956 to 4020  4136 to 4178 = 2.7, 8.06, 8.56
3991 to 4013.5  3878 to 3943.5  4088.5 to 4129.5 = -4.1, 7.53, 7.76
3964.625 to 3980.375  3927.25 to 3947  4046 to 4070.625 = 1.6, 6.54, 9.11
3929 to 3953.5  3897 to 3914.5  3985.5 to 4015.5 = 4.9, 8.7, 8.94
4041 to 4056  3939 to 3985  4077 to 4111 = -2.5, 7.33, 7.89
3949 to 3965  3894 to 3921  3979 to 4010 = 2.0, 8.41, 8.86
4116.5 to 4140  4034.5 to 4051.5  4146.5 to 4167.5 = 2.0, 9.4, 8.85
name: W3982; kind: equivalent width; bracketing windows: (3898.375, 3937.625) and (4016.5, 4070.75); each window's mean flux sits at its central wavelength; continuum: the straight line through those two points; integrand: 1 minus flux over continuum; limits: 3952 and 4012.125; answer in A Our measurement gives 4.1 A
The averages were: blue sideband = 7.79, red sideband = 9.18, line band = 7.94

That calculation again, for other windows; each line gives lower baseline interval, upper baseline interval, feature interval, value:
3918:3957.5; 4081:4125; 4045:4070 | -4.47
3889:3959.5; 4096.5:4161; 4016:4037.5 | -3.27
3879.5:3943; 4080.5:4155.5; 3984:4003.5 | -3.03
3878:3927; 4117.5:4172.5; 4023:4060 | -3.44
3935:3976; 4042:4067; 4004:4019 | -1.21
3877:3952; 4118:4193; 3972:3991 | -0.11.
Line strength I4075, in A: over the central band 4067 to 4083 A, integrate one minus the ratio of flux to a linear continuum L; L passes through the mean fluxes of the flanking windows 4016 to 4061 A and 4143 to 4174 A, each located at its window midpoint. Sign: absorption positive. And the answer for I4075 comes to 0.07 A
